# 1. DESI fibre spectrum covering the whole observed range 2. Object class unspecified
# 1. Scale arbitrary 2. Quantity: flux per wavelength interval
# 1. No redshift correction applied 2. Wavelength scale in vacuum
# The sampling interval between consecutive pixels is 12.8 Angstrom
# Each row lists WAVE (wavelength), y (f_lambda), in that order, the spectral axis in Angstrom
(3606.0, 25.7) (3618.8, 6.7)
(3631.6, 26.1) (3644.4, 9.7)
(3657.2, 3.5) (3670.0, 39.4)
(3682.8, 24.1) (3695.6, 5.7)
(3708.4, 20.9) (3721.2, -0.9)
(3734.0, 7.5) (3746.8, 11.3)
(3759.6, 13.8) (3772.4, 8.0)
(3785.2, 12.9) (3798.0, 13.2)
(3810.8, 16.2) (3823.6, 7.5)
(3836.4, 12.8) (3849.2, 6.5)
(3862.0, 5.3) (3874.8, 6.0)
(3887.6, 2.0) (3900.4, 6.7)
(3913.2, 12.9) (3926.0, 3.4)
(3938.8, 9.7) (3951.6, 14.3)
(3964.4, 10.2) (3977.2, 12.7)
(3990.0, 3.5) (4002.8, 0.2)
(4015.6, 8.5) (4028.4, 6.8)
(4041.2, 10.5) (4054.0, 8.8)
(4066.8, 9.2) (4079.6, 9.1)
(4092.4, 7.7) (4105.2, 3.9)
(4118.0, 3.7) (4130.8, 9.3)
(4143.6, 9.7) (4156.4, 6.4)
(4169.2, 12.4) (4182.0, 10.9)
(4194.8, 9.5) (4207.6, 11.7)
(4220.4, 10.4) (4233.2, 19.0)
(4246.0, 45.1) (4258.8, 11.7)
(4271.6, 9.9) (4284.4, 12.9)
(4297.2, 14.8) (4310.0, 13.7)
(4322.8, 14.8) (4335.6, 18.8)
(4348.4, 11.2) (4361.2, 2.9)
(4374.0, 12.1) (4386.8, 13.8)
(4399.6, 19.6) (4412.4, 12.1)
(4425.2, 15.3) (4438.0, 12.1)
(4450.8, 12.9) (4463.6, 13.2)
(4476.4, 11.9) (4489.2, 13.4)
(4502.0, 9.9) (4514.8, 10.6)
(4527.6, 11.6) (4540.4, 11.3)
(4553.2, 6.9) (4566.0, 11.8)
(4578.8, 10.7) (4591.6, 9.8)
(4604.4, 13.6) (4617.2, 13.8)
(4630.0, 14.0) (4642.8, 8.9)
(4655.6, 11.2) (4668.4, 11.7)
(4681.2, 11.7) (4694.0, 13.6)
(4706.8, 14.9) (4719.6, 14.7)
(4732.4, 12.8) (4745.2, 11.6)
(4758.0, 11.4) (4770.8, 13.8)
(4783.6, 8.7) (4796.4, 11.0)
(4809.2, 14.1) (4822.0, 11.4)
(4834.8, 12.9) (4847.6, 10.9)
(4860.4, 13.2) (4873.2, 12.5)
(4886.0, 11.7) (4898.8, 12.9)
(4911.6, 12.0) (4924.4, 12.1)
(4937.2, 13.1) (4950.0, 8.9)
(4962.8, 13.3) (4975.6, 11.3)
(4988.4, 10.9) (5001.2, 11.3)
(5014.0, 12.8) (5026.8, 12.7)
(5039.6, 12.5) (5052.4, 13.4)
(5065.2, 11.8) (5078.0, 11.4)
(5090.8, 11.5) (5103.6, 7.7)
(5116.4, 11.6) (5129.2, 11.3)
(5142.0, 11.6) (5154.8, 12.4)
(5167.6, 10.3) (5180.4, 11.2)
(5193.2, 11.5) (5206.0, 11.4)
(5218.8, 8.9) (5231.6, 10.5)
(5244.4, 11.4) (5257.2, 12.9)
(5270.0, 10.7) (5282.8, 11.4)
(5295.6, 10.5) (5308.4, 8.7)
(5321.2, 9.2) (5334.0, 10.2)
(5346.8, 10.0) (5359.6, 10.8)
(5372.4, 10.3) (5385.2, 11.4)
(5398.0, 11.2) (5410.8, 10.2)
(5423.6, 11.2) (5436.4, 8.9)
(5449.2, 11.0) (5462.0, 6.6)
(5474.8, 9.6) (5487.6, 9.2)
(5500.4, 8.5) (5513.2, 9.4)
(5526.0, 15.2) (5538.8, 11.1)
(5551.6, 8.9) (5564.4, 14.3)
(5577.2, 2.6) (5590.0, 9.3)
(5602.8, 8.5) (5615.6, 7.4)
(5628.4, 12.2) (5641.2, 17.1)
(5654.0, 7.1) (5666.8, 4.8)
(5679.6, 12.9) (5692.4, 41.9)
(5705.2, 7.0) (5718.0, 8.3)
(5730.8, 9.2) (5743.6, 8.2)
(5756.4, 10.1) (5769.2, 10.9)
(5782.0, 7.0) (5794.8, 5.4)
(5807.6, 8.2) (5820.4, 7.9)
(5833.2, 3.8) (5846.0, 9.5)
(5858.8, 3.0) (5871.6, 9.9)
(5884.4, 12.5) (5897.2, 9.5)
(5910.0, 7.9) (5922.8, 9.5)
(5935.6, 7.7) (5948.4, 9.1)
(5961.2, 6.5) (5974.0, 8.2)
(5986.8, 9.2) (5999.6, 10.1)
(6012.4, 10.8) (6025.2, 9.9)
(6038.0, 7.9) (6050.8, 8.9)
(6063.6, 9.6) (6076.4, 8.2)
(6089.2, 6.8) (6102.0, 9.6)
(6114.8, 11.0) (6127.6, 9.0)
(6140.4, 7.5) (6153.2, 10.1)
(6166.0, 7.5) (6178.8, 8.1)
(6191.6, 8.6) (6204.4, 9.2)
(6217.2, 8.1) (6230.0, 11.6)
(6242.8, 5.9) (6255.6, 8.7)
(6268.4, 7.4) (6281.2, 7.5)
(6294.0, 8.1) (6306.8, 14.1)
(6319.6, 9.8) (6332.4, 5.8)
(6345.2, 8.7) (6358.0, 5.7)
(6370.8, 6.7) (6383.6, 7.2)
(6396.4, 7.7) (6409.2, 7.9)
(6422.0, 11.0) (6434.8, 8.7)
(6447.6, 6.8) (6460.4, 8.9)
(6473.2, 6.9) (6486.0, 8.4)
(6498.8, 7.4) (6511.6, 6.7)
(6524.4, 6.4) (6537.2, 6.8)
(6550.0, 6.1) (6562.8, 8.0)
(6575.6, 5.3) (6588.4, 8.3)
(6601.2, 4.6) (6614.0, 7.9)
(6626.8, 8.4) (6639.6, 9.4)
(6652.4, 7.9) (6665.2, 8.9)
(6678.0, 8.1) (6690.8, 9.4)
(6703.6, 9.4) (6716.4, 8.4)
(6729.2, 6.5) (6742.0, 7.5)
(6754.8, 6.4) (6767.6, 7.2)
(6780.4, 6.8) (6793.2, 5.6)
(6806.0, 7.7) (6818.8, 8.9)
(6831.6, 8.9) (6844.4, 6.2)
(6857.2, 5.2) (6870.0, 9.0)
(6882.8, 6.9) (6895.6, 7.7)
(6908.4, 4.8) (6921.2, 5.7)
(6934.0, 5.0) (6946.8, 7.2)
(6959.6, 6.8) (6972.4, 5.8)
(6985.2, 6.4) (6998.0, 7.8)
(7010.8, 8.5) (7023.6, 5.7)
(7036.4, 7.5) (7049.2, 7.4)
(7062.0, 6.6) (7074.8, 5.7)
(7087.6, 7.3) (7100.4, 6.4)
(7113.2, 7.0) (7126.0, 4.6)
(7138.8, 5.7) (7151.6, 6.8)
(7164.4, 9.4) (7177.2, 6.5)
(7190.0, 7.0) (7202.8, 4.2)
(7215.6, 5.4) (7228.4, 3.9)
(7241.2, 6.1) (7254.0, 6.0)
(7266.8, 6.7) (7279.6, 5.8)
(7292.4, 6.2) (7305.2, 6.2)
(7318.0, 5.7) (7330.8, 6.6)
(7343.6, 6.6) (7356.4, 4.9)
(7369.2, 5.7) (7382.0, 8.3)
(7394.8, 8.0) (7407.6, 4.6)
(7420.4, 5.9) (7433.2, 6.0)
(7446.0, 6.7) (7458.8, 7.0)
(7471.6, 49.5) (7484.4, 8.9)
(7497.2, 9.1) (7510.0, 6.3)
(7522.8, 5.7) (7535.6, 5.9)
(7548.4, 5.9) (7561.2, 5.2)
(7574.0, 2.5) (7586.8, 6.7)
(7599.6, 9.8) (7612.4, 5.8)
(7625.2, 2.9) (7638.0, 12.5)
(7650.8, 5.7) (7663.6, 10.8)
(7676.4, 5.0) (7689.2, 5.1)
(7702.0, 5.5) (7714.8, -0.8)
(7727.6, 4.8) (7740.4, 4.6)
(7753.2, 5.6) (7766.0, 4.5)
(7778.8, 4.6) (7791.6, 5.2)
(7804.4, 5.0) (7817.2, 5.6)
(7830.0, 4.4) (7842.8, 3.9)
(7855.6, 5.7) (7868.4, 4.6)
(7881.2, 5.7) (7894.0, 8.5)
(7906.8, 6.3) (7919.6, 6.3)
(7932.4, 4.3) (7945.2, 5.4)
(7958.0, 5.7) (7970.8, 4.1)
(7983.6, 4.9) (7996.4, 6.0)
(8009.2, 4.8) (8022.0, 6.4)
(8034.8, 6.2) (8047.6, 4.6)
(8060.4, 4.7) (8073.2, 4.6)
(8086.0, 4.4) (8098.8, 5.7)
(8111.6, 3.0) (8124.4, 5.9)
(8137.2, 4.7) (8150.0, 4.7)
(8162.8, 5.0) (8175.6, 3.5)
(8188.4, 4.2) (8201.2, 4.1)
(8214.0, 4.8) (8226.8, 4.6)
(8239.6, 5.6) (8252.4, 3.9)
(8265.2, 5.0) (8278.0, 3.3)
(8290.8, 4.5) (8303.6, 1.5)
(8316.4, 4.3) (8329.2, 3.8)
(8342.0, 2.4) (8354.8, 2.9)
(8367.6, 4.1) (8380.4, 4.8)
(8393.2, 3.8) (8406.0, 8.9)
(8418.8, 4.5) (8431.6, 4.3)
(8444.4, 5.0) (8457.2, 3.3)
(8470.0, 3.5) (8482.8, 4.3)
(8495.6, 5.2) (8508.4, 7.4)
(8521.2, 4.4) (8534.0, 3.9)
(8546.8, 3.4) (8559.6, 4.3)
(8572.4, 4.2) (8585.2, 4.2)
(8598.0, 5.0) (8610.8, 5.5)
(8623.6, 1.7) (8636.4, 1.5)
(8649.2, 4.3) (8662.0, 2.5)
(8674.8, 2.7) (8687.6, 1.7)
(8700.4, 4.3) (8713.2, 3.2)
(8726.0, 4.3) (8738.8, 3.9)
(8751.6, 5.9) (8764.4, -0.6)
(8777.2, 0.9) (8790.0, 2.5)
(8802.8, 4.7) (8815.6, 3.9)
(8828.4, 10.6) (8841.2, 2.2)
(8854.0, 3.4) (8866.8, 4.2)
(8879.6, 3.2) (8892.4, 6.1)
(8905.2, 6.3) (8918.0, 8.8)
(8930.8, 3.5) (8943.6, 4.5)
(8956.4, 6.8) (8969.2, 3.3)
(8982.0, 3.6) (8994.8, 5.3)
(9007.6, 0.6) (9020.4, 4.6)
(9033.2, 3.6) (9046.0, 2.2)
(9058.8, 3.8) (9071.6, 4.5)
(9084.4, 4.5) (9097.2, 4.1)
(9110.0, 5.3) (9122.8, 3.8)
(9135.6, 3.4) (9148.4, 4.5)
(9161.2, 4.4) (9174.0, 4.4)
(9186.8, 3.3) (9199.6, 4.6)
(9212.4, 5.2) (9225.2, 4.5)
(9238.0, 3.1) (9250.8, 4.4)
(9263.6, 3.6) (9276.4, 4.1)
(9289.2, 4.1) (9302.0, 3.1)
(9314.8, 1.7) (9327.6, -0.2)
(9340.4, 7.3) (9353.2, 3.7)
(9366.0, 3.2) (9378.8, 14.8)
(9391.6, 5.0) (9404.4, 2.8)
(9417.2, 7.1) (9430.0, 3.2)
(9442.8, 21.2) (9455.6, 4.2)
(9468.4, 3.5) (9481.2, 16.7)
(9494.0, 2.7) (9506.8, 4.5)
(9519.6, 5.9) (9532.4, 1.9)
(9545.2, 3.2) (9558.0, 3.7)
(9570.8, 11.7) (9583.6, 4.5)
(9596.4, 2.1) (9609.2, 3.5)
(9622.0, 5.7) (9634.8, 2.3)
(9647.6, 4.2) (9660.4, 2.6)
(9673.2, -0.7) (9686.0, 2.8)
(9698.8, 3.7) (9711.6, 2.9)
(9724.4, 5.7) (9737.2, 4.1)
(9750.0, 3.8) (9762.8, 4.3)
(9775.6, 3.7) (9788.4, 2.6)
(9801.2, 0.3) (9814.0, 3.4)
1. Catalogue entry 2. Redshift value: 0.14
